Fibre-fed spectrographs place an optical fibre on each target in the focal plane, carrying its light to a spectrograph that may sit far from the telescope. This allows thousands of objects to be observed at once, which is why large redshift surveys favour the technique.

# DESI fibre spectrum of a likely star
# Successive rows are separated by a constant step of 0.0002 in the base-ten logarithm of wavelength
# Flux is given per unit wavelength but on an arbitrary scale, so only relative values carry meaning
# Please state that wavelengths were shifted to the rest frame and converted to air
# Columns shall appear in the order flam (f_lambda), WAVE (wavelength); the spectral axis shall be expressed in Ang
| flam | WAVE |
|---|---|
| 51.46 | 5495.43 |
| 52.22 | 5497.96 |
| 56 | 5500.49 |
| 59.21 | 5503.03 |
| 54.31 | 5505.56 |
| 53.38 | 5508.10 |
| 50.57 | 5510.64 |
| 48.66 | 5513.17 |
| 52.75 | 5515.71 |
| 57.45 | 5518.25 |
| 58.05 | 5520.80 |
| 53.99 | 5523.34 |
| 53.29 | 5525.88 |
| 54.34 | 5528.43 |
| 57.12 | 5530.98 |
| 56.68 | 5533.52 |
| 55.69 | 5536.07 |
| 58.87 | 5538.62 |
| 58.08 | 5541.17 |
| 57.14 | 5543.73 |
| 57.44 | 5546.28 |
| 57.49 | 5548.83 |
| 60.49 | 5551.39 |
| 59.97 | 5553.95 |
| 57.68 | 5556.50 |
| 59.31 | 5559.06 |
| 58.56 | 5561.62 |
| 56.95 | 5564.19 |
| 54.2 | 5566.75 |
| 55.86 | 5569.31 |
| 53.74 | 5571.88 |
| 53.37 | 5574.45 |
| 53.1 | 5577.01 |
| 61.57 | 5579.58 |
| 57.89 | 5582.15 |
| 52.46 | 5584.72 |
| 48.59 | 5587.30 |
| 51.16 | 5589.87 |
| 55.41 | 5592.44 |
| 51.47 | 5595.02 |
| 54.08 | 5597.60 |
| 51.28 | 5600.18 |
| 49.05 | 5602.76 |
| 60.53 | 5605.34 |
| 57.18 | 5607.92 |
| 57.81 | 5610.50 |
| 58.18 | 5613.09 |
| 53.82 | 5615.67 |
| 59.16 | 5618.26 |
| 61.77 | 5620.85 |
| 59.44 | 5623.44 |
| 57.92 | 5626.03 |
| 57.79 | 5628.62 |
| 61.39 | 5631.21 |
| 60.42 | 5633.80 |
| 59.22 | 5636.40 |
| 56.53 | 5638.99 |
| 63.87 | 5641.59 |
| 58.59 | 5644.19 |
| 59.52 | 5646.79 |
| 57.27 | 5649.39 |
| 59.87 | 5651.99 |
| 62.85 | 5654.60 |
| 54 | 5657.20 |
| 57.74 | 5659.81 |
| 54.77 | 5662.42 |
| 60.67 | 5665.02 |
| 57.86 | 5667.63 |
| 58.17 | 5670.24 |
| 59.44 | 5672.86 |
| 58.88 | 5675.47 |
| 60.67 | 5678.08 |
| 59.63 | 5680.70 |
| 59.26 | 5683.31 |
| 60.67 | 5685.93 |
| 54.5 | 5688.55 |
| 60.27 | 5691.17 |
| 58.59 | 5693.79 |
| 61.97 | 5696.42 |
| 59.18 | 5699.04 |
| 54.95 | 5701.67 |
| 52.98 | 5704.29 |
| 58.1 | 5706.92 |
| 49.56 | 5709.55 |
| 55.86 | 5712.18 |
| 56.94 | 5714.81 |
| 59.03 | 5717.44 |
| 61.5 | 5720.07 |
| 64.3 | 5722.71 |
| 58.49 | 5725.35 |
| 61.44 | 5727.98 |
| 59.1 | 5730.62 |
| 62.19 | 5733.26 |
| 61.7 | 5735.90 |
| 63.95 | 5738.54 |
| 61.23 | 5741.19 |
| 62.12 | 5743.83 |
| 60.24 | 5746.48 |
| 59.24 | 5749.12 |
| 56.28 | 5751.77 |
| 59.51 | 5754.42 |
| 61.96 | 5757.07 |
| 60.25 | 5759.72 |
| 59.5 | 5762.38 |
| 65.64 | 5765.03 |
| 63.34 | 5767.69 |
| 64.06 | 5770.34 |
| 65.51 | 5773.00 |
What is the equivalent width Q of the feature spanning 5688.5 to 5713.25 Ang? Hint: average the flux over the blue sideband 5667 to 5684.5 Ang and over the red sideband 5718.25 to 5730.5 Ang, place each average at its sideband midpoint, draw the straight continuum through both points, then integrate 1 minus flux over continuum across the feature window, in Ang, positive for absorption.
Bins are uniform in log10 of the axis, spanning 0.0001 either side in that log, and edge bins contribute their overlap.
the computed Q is 1.4 Ang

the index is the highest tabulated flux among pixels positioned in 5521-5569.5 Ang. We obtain 60.49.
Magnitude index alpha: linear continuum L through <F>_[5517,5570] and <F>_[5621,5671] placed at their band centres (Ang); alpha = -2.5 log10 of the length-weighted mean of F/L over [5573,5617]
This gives 0.067 mag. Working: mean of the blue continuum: 57.1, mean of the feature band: 54.5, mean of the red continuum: 58.9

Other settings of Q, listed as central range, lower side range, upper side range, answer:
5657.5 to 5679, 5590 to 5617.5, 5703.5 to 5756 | -0.4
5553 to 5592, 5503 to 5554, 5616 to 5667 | 1.0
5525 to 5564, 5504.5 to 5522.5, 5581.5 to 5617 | -2.7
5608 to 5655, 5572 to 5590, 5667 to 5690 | -2.1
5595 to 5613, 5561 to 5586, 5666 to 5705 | 0.5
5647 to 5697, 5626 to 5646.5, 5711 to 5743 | 1.0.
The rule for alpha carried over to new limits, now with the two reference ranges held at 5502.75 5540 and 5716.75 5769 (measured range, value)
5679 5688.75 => 0.01 mag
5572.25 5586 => 0.02 mag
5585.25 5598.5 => 0.09 mag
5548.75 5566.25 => -0.05 mag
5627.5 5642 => -0.03 mag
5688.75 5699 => 0.00 mag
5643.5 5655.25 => -0.02 mag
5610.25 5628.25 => -0.01 mag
